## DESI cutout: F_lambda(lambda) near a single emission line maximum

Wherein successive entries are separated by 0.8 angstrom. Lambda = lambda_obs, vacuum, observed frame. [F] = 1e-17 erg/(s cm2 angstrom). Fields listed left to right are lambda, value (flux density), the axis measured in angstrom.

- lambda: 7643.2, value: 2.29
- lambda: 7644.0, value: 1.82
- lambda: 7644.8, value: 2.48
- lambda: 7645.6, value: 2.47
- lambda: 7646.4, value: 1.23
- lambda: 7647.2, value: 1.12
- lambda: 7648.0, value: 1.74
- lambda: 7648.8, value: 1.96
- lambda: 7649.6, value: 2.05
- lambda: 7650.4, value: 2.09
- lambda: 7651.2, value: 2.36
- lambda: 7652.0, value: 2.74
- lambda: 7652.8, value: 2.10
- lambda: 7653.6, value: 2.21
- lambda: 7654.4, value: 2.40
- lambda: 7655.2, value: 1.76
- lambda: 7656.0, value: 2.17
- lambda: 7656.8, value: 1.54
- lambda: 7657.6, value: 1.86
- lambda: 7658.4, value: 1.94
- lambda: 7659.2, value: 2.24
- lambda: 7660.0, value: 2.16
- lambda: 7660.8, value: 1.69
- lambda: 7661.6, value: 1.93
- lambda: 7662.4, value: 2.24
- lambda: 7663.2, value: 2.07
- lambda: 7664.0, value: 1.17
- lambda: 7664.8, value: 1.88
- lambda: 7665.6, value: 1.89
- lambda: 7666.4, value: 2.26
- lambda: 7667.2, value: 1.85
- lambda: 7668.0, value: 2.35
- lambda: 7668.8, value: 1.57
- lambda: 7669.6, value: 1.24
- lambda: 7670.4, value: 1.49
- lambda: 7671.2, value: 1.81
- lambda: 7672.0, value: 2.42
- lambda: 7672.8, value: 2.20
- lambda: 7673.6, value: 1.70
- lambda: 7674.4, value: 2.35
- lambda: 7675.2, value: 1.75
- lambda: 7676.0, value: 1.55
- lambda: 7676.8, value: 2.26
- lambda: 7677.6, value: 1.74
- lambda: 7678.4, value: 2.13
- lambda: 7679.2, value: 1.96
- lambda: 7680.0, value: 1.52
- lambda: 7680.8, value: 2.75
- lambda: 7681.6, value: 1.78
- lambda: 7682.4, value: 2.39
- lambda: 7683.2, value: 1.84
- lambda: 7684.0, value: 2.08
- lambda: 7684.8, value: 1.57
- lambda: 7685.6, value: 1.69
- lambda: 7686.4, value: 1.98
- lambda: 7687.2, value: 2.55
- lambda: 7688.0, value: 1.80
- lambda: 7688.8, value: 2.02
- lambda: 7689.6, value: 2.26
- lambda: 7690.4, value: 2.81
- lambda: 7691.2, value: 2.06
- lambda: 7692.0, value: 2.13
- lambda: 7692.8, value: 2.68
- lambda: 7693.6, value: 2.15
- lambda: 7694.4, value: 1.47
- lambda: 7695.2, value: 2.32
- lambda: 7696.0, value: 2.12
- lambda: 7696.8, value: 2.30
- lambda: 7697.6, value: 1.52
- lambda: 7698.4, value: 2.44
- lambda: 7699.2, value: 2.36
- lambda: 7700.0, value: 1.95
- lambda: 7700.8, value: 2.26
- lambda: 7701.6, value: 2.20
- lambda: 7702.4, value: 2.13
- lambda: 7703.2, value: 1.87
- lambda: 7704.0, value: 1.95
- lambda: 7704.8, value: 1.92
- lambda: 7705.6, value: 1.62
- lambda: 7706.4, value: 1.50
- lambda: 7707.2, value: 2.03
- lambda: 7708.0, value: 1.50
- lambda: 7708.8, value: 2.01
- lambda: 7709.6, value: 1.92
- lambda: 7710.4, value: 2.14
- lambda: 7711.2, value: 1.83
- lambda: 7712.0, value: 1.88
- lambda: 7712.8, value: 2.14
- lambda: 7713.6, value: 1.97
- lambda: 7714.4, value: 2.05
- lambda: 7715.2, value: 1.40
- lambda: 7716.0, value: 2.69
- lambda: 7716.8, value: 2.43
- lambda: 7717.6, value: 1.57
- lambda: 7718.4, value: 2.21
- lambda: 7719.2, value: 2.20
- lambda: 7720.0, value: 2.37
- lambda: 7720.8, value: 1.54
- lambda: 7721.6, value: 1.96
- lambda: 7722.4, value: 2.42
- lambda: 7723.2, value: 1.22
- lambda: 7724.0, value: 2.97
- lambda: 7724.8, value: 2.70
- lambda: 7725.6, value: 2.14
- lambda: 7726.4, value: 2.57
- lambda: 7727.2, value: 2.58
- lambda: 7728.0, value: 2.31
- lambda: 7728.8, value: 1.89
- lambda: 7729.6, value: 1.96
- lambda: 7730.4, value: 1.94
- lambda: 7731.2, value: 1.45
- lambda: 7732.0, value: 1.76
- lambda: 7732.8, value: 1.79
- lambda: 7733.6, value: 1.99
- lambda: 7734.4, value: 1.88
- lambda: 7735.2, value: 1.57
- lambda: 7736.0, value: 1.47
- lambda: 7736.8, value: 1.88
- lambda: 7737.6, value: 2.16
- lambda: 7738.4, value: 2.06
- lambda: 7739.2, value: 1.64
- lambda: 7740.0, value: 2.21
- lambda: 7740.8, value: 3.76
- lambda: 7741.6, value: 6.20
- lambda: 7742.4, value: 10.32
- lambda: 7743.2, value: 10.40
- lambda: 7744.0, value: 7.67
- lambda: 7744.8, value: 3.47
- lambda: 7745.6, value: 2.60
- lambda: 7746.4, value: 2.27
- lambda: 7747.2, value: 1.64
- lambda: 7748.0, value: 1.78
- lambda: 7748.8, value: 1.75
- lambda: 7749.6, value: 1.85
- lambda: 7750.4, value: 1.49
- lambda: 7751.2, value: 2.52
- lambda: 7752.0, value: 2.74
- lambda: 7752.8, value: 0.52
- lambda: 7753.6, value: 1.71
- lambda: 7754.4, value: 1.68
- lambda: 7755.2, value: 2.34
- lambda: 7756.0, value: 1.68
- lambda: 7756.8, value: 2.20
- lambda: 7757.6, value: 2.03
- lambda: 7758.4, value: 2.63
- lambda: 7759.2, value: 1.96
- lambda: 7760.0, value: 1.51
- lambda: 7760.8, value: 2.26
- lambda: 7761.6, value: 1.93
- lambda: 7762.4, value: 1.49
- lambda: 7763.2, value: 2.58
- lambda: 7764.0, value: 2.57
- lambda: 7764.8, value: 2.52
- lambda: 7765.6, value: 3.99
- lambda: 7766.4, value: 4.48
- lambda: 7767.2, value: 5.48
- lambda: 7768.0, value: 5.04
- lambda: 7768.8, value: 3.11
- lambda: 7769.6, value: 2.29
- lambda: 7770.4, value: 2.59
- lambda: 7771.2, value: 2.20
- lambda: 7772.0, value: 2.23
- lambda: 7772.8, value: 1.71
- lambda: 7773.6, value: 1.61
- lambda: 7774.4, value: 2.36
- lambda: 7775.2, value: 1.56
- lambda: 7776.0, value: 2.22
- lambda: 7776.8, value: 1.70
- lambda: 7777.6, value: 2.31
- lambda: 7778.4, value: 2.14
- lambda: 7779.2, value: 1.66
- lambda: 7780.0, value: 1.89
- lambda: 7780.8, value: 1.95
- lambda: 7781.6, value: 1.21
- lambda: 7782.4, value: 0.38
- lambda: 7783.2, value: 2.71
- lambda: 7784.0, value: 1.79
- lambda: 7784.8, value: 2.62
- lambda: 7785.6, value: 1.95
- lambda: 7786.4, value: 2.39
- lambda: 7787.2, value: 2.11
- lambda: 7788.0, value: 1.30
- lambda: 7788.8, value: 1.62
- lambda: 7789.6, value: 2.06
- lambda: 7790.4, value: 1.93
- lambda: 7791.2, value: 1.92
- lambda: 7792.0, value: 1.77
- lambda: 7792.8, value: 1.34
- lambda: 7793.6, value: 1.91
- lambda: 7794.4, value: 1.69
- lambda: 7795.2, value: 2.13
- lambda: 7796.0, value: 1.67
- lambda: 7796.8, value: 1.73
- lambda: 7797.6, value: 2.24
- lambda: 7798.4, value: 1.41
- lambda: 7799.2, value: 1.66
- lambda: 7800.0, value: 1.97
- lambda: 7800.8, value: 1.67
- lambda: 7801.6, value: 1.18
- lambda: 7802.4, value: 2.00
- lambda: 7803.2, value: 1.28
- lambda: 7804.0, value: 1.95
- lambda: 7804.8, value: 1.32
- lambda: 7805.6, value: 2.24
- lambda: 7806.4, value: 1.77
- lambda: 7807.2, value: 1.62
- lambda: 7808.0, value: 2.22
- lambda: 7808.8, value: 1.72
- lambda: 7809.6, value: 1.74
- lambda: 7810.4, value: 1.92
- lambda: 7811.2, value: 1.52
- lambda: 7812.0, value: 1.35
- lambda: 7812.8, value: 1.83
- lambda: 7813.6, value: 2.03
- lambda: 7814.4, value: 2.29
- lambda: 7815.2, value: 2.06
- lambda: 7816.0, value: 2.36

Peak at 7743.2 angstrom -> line H-alpha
